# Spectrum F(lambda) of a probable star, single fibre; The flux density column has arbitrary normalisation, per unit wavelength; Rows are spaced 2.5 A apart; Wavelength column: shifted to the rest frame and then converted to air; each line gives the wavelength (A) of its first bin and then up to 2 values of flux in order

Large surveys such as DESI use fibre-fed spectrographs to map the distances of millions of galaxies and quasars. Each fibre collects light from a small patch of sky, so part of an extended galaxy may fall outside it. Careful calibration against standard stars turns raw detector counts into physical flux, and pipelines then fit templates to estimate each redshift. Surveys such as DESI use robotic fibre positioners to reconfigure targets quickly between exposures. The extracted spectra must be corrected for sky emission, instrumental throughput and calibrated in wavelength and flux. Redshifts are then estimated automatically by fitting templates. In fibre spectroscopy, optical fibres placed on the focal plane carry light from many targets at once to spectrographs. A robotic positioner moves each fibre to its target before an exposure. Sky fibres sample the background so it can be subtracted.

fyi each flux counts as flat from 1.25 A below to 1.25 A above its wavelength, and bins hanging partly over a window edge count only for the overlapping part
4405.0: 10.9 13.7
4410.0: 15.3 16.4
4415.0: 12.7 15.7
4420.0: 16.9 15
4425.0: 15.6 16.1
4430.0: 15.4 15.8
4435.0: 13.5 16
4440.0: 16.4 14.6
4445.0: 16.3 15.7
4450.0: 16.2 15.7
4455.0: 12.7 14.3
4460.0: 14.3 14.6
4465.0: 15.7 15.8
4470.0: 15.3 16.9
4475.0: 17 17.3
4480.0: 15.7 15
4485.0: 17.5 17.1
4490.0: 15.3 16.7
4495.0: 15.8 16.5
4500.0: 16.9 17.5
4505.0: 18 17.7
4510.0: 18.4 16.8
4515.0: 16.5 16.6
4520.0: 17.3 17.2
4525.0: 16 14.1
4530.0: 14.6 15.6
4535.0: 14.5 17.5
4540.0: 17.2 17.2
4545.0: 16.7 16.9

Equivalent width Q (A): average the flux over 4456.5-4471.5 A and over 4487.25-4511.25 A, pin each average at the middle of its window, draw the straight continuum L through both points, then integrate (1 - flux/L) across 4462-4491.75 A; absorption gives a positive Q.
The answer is -0.8 A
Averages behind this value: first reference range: 15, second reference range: 17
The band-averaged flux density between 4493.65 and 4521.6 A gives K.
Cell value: 17.1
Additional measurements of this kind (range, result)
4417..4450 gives 15.6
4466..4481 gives 16.3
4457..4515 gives 16.4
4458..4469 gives 15.1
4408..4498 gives 15.6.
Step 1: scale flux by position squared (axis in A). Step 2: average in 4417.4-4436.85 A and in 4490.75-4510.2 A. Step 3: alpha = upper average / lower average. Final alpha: 1.1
